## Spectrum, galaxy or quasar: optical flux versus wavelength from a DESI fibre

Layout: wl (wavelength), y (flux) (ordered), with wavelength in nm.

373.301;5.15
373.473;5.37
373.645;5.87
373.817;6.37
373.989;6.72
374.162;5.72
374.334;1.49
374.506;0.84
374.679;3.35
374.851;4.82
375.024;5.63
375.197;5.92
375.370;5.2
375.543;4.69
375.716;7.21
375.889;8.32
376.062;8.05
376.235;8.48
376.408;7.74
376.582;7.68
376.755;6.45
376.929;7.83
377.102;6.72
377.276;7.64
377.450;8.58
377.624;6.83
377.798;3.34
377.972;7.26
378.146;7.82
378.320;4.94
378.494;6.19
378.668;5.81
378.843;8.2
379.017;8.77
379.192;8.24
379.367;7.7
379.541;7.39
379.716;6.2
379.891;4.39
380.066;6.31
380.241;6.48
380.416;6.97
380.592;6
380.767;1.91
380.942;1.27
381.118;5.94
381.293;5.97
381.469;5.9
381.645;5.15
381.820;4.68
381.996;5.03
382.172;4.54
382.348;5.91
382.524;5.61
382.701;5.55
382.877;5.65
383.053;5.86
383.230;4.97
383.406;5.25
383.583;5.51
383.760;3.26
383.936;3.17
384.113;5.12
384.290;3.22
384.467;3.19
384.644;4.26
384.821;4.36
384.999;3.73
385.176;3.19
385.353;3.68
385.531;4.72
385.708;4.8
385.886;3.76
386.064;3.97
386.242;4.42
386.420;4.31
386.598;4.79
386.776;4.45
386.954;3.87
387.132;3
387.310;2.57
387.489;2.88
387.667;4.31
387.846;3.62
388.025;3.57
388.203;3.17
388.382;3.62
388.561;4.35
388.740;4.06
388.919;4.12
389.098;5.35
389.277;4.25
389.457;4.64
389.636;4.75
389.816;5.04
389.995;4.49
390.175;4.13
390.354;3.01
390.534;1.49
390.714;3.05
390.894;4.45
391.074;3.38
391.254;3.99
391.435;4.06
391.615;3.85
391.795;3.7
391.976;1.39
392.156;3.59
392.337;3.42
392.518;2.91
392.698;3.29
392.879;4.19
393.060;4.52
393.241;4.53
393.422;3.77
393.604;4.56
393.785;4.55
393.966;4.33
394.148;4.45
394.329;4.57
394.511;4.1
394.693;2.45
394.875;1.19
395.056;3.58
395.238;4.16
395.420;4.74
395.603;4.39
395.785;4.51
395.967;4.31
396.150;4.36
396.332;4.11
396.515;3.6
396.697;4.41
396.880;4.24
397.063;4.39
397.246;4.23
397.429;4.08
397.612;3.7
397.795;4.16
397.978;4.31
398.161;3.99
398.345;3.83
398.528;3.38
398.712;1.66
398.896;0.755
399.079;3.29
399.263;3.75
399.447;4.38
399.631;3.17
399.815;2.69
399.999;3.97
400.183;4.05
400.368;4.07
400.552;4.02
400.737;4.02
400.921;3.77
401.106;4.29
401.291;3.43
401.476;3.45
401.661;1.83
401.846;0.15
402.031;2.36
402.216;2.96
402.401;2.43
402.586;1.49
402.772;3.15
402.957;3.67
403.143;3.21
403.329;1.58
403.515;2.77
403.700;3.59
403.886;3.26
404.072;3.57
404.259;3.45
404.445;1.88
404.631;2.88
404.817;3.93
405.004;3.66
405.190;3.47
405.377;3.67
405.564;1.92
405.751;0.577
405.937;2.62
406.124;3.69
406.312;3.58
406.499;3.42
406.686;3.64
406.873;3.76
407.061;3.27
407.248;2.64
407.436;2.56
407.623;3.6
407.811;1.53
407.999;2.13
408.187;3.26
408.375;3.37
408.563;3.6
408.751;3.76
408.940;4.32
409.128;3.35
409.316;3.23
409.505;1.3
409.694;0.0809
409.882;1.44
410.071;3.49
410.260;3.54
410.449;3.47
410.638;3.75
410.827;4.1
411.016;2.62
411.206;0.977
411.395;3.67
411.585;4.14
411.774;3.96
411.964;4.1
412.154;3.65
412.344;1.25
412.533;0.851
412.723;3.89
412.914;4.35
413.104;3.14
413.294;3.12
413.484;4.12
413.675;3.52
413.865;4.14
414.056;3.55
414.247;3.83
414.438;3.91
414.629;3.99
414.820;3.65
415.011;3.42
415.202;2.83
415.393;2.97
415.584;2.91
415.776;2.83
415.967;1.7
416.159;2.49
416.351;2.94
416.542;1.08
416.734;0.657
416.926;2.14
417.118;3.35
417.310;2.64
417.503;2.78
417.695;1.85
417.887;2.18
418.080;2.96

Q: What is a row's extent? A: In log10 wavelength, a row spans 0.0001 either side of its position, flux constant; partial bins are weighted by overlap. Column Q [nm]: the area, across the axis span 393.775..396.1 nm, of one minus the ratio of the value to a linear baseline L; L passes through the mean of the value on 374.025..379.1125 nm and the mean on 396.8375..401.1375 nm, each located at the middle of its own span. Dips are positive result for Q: 0.109 nm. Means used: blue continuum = 6.27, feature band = 3.93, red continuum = 3.66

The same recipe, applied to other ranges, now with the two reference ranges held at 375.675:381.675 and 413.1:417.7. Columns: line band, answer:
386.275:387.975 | 0.58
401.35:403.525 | 0.93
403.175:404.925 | 0.46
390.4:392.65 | 0.86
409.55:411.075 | 0.30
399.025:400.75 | 0.29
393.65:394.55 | 0.11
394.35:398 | 0.66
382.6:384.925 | 0.58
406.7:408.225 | 0.36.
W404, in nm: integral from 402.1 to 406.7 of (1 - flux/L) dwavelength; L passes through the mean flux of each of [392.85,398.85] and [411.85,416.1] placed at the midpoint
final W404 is 0.854 nm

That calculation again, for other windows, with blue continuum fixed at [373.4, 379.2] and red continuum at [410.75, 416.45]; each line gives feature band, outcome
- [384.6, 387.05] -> 0.59 nm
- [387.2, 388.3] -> 0.41 nm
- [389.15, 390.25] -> 0.13 nm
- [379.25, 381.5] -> 0.13 nm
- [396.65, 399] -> 0.48 nm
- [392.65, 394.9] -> 0.41 nm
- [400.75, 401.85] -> 0.29 nm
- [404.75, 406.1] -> 0.36 nm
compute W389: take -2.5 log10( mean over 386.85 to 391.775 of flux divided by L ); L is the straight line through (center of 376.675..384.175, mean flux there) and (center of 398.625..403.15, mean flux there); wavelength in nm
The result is 0.21 mag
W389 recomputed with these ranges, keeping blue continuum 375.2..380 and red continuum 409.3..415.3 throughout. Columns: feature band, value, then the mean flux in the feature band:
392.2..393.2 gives 0.385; 3.71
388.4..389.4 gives 0.288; 4.37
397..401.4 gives 0.251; 3.64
